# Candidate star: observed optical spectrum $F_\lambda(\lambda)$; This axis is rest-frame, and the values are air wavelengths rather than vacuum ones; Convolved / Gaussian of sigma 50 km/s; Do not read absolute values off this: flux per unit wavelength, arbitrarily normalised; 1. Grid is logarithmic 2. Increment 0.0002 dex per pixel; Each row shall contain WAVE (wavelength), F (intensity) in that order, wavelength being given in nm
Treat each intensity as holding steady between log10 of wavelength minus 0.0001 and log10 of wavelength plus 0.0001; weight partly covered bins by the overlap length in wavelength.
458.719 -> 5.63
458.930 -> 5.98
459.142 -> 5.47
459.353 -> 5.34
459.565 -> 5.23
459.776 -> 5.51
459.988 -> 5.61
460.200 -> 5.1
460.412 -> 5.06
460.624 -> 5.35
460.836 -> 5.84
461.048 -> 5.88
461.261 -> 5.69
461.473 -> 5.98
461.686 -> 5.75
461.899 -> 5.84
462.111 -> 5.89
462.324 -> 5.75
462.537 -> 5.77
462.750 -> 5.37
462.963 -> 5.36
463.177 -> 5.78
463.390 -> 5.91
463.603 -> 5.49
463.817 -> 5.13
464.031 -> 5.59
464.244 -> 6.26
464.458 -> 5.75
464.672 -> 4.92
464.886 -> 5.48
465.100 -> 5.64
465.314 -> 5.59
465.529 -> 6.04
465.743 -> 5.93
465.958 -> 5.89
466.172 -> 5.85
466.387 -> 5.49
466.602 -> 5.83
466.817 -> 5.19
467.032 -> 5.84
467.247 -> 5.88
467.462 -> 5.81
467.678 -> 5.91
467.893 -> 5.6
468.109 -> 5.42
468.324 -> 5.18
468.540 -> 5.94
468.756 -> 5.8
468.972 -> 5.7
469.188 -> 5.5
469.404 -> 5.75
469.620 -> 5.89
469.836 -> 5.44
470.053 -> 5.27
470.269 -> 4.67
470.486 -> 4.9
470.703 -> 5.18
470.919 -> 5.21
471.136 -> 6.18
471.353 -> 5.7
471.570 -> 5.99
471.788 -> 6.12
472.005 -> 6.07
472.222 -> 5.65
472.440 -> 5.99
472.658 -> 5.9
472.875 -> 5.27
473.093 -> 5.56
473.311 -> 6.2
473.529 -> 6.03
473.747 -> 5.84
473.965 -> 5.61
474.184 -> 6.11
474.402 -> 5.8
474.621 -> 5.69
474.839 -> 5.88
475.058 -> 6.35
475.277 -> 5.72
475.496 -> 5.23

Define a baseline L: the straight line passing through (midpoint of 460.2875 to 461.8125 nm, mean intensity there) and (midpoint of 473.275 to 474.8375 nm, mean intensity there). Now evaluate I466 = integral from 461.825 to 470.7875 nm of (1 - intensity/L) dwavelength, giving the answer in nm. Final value 0.21 nm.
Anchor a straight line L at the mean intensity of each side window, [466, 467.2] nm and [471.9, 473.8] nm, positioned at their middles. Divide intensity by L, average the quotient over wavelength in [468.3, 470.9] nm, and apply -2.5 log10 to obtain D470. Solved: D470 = 0.06 mag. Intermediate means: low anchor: 5.67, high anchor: 5.83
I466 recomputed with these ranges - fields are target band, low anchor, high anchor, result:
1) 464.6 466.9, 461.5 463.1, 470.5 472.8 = 0.03 nm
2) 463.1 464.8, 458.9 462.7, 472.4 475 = 0.02 nm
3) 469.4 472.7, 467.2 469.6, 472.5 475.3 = 0.09 nm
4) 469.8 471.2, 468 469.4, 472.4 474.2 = 0.11 nm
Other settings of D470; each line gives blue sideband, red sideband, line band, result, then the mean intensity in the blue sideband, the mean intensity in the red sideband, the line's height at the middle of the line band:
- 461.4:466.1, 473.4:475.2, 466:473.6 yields 0.03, 5.69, 5.91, 5.82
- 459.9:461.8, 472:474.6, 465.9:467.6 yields 0.00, 5.58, 5.82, 5.7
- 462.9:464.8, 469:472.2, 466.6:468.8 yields -0.02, 5.58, 5.57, 5.57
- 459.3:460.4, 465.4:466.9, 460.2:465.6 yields -0.02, 5.33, 5.75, 5.53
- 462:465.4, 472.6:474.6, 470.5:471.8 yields 0.02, 5.61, 5.81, 5.76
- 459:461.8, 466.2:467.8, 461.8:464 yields -0.01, 5.53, 5.71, 5.6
